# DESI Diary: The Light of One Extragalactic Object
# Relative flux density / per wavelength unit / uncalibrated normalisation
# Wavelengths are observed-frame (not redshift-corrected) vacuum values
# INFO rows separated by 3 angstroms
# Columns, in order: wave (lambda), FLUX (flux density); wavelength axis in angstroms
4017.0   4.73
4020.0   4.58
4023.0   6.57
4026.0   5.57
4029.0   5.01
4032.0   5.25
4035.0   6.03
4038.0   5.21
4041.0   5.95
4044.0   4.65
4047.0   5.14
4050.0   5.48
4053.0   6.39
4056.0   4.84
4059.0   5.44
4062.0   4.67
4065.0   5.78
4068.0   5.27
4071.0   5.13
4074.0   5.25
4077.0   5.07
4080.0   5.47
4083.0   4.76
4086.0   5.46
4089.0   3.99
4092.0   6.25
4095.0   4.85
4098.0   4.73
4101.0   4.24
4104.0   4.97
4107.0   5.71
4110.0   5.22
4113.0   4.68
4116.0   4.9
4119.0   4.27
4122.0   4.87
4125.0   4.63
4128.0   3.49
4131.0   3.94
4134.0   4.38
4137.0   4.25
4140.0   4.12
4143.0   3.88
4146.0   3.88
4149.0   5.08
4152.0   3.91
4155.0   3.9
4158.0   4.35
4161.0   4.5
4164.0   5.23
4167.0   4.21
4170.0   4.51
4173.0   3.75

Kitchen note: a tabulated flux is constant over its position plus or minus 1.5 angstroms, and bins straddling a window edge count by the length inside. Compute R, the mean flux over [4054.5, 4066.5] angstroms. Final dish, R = 5.18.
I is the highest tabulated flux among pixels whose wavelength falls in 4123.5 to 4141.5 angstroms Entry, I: 4.63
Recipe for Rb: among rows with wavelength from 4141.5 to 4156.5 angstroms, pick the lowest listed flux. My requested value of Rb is 3.88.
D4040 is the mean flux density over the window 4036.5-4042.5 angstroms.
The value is 5.58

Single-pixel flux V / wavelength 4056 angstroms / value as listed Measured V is 4.84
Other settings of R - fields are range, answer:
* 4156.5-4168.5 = 4.57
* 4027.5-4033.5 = 5.13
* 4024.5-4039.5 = 5.41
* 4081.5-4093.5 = 5.11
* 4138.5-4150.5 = 4.24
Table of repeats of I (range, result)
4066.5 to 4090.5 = 5.47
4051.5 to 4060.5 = 6.39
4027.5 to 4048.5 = 6.03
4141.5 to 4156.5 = 5.08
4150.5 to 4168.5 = 5.23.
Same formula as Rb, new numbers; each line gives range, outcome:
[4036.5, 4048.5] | 4.65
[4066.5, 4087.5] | 4.76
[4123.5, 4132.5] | 3.49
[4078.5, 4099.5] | 3.99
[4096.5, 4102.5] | 4.24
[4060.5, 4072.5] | 4.67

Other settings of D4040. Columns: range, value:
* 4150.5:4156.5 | 3.9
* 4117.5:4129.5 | 4.32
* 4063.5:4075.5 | 5.36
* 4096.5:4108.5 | 4.91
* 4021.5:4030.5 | 5.72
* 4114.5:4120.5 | 4.58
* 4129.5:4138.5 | 4.19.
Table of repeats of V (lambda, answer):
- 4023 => 6.57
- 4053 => 6.39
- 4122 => 4.87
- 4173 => 3.75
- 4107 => 5.71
